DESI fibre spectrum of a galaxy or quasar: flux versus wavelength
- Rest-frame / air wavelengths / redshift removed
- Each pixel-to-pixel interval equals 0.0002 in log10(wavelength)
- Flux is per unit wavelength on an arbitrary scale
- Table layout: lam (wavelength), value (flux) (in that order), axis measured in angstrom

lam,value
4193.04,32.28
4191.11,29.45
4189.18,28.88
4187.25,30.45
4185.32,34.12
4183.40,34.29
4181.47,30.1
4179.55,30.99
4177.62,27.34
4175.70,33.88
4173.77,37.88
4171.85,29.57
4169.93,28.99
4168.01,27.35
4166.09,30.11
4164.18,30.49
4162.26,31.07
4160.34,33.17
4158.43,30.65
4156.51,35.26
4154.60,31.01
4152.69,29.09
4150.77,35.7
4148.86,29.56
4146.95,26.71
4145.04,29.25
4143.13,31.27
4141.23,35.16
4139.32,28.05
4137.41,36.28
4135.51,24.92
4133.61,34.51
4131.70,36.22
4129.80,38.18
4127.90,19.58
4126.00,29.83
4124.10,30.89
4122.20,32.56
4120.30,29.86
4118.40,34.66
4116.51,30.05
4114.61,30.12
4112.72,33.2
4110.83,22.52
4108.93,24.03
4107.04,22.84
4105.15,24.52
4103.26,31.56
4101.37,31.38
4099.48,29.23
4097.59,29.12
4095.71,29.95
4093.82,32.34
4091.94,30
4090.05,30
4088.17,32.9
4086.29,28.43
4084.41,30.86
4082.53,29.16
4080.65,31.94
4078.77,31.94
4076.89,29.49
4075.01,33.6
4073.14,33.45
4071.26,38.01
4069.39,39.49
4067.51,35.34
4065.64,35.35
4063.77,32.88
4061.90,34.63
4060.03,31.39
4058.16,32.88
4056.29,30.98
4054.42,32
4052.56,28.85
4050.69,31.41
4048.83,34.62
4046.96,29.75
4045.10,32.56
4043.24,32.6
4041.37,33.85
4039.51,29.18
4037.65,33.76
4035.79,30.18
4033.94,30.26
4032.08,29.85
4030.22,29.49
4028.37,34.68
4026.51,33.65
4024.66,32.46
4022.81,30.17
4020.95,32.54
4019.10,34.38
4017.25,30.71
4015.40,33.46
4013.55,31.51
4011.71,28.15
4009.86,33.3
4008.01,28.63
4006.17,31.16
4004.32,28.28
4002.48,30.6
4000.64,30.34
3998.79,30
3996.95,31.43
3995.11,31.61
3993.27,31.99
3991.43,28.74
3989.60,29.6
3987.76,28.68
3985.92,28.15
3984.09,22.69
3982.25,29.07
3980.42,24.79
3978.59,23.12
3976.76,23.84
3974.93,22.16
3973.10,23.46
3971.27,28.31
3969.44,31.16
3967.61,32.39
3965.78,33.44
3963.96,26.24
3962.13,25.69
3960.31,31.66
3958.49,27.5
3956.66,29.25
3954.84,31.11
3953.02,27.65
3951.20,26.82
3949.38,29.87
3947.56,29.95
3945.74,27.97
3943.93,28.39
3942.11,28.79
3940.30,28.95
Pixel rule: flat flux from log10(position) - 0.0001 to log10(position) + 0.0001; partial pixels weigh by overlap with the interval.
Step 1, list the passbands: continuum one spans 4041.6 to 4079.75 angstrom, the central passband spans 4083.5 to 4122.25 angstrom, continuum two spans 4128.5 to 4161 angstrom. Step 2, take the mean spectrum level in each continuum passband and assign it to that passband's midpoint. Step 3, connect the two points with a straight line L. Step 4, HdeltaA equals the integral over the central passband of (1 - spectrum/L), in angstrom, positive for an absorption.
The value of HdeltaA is 3.62 angstrom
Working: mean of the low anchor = 33.1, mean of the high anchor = 31.9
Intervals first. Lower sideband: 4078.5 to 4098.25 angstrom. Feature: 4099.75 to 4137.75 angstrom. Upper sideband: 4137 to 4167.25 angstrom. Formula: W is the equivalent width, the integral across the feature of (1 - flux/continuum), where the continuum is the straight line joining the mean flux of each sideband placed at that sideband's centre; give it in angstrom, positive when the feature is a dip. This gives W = 1.4 angstrom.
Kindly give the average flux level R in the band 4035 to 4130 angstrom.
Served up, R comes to 31.1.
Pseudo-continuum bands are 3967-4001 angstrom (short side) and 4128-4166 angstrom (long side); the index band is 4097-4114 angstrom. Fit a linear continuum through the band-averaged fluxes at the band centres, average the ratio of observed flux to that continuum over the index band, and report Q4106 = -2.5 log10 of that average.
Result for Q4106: 0.11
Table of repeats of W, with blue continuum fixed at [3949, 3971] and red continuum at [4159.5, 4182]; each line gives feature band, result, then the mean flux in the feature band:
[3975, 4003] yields 1.4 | 28.1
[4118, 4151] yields -0.5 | 31.1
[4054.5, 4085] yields -3.1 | 33.2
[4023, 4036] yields -0.7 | 31.5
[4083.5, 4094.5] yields -0.1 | 30.7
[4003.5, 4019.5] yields -0.7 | 31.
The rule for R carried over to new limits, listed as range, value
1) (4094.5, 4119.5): 28.8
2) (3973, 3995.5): 26.8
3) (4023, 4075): 32.7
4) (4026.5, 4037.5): 31.3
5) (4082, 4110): 29.1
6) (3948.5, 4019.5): 29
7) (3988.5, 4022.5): 30.9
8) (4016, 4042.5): 31.8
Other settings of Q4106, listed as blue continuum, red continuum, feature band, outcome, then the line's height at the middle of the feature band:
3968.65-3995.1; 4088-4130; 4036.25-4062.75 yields -0.136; 28.2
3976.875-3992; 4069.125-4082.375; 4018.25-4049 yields -0.057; 30.3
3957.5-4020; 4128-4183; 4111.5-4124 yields -0.023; 30.8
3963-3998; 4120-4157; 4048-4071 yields -0.134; 29.6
